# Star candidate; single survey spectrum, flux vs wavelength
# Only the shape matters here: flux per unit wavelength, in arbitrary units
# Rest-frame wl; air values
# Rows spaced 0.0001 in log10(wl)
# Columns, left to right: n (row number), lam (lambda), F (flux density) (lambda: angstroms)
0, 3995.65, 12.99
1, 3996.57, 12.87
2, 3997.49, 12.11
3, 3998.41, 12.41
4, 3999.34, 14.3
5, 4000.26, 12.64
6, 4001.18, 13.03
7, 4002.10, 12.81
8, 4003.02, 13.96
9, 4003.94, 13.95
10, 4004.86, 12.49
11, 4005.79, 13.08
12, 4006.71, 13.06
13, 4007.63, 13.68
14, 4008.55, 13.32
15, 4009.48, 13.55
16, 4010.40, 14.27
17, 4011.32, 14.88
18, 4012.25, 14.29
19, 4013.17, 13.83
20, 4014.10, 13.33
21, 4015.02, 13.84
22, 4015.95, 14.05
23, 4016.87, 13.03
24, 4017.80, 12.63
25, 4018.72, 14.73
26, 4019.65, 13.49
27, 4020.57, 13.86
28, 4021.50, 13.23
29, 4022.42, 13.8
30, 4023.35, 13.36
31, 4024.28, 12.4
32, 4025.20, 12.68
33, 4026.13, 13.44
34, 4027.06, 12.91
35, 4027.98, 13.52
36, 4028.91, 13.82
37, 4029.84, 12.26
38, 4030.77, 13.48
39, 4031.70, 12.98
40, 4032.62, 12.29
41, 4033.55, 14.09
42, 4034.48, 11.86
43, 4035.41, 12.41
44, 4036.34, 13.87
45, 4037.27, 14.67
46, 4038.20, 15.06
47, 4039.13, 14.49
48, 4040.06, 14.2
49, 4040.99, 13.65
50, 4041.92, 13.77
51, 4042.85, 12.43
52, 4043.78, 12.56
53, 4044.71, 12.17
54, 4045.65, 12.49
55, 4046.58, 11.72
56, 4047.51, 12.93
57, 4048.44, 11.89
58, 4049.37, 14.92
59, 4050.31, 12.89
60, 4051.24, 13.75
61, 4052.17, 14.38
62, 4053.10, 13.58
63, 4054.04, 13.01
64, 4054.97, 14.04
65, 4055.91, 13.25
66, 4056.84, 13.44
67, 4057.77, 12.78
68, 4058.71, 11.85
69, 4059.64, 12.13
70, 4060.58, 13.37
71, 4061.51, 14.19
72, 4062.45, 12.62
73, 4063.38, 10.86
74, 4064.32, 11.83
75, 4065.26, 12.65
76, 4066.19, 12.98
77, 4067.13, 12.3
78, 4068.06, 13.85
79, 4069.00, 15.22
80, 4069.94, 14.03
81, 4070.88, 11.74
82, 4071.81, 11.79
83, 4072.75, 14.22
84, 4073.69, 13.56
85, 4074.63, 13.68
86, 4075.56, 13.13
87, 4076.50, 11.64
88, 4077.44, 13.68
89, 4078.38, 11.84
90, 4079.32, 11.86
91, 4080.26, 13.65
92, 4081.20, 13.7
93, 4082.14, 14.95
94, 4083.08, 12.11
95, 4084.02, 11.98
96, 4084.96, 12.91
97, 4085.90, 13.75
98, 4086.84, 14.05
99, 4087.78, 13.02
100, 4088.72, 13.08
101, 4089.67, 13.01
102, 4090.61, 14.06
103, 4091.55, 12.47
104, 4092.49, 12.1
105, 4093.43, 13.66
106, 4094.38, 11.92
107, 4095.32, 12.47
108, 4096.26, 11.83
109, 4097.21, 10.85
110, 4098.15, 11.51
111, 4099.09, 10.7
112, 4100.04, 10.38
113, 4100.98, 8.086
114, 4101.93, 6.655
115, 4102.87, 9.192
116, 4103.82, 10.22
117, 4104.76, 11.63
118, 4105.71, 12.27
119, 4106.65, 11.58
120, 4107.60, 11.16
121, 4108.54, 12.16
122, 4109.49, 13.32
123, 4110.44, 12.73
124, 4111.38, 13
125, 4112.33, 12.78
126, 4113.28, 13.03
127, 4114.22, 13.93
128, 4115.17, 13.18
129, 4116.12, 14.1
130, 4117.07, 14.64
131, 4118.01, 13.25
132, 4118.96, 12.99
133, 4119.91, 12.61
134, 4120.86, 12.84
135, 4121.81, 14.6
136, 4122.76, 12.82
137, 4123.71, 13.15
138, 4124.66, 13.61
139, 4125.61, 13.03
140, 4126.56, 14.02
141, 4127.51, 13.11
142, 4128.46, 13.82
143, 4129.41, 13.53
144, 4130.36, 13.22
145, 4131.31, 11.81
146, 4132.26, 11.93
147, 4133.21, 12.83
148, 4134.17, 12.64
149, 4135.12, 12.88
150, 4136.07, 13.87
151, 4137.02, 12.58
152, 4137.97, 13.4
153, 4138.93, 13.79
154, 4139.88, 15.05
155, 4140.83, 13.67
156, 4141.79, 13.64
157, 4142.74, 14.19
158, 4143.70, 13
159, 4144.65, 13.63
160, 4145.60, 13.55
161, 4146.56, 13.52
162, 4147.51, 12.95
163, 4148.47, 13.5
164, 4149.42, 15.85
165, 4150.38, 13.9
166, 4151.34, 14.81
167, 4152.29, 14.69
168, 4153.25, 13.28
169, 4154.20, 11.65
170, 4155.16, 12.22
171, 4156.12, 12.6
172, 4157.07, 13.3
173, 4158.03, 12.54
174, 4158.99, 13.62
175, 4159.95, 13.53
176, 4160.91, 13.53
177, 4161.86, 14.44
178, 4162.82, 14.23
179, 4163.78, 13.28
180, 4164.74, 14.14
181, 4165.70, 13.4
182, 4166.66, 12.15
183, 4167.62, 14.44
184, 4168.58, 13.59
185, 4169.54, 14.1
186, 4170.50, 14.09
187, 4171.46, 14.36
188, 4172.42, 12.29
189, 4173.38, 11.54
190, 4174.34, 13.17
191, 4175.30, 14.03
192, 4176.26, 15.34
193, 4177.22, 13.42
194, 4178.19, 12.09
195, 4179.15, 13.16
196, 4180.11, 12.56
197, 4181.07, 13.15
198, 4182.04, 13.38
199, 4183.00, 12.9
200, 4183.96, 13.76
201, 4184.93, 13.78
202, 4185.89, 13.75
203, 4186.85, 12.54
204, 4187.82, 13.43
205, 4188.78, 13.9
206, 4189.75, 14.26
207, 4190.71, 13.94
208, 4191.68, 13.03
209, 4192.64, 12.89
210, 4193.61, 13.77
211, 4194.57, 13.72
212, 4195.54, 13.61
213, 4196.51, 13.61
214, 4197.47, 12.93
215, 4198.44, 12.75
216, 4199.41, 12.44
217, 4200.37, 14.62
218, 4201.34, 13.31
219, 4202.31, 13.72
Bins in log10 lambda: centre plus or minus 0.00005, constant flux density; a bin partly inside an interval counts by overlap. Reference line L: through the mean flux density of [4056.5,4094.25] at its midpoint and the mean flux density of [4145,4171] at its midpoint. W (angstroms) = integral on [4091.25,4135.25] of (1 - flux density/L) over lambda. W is 3.1 angstroms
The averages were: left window 13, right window 13.6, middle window 12.3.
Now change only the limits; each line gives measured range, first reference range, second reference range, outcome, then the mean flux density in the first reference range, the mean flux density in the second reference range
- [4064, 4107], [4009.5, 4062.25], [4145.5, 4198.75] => 3.4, 13.4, 13.5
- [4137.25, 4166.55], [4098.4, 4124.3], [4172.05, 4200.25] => -1.9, 12.1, 13.3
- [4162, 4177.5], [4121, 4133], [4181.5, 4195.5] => -0.2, 13.2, 13.5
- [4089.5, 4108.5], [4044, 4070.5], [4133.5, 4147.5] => 2.8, 13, 13.5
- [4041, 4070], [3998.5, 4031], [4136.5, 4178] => 1.0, 13.4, 13.6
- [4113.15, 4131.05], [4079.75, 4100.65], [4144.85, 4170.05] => -0.5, 12.6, 13.6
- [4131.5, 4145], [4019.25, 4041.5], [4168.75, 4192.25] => 0.1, 13.4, 13.4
